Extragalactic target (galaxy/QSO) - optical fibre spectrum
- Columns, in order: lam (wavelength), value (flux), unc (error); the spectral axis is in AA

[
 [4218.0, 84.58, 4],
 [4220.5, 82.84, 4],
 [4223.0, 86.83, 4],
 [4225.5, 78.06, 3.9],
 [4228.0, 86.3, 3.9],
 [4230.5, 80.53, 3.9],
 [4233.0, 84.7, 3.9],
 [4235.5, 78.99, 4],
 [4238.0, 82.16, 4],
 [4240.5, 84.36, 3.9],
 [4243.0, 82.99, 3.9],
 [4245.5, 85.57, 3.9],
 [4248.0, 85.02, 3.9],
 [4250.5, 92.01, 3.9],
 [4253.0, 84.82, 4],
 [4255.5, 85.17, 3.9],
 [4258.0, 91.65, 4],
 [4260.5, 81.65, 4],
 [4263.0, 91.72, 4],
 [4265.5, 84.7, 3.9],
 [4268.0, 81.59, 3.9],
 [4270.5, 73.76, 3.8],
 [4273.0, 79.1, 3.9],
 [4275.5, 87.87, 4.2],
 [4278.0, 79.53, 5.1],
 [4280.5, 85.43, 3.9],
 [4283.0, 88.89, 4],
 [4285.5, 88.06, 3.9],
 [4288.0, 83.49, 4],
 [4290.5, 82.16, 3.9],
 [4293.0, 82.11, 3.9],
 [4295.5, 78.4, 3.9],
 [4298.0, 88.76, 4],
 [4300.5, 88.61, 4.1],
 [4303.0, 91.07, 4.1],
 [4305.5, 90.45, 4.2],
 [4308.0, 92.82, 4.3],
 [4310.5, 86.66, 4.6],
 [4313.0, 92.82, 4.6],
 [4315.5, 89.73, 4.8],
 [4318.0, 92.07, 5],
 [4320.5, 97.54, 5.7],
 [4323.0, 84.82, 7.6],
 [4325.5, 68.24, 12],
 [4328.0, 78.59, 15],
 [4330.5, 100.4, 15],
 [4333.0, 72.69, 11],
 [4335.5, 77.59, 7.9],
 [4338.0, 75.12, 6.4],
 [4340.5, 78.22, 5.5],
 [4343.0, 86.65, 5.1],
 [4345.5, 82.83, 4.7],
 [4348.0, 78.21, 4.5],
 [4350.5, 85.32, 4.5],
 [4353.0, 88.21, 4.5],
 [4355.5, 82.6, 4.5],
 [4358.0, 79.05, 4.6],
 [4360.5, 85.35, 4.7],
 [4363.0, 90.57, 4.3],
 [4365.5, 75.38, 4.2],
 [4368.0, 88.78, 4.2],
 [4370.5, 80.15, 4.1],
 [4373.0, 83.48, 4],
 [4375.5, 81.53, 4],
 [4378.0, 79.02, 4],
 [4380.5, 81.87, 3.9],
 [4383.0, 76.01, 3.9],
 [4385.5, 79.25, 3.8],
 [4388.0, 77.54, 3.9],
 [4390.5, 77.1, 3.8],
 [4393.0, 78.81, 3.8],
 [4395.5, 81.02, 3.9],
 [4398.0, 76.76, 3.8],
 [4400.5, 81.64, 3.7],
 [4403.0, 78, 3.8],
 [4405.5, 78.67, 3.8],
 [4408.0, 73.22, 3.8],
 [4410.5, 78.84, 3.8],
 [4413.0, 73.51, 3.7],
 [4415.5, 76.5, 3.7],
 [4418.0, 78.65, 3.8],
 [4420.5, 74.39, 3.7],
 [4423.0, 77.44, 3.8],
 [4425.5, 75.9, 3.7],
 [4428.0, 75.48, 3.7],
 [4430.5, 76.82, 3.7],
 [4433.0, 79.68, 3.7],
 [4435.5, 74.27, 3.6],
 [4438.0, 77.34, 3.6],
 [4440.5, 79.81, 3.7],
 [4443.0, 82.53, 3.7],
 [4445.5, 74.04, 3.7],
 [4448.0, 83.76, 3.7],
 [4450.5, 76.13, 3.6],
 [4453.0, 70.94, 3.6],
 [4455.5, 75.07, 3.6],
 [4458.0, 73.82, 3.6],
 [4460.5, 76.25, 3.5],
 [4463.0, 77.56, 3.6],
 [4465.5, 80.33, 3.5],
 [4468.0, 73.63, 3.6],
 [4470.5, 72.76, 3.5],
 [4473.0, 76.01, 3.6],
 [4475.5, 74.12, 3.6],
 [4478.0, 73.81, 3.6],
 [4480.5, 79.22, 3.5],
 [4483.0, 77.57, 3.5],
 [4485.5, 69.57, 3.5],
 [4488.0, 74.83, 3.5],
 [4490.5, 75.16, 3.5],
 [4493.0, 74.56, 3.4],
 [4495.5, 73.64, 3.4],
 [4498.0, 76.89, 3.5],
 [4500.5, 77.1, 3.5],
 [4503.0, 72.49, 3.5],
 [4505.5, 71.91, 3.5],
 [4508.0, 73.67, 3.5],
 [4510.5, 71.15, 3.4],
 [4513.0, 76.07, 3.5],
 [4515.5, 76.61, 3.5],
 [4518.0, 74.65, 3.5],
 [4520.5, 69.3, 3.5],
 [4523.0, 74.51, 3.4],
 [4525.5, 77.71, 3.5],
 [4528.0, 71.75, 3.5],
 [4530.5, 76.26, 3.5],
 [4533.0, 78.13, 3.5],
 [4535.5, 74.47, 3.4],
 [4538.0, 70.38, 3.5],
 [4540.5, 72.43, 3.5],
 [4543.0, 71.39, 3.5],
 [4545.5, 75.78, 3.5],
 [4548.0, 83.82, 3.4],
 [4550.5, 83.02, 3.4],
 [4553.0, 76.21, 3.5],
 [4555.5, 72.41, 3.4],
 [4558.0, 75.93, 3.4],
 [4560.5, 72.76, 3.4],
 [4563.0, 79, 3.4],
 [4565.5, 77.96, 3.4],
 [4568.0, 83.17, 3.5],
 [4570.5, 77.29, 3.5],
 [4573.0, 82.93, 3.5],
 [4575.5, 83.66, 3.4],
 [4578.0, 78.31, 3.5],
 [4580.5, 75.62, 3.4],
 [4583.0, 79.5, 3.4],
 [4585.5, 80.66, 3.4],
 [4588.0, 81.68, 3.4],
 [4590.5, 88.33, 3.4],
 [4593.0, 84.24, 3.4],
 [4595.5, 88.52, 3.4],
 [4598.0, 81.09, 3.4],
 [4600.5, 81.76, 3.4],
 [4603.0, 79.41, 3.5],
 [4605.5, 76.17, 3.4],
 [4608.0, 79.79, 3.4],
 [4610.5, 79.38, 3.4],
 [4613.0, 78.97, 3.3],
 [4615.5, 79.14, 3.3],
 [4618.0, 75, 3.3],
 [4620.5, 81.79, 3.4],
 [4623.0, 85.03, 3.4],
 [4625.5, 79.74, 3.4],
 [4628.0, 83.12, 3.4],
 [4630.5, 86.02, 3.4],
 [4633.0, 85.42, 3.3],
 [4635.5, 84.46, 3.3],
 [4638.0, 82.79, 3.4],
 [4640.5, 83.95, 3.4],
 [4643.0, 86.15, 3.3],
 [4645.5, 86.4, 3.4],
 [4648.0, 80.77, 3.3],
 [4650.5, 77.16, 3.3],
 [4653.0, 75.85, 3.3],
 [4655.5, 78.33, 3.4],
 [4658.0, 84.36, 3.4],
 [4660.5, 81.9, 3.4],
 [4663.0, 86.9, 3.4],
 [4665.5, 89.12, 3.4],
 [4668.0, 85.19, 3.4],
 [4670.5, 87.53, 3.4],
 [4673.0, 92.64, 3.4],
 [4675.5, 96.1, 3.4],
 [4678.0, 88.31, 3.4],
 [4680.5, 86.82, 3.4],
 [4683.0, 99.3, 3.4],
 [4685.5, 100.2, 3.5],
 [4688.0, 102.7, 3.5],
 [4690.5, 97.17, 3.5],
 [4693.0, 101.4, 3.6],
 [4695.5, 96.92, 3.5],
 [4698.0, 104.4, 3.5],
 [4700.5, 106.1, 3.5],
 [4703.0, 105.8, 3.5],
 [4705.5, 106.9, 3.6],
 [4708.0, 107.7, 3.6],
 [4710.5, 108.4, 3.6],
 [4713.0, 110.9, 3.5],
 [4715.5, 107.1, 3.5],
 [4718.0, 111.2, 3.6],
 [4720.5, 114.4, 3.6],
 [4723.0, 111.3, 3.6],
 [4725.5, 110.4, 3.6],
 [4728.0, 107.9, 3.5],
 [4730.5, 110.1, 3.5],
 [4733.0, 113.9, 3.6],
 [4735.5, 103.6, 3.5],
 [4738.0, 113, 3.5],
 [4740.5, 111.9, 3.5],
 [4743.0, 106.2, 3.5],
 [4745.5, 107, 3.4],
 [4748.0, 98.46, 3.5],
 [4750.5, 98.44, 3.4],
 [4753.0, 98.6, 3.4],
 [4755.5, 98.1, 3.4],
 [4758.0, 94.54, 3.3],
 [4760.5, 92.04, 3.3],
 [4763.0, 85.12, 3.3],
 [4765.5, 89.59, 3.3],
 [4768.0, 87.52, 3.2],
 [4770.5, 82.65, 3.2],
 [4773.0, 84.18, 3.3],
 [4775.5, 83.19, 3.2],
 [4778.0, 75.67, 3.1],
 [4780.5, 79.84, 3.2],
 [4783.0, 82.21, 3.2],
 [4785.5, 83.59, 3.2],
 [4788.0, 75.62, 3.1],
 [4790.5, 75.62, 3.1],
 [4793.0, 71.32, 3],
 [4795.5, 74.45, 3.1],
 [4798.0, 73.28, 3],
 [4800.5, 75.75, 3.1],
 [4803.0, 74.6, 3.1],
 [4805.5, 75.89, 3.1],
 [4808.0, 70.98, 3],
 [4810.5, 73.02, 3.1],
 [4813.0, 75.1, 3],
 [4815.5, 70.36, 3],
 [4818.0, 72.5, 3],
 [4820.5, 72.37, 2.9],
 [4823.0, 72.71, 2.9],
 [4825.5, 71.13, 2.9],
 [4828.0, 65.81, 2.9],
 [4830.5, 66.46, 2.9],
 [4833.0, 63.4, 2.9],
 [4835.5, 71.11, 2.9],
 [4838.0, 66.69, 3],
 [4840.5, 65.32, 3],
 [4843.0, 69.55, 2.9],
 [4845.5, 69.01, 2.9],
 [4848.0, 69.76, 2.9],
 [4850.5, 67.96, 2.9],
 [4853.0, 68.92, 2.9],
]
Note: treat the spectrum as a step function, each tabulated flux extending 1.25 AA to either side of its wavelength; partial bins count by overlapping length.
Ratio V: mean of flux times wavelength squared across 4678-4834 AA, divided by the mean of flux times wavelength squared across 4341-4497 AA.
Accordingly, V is 1.35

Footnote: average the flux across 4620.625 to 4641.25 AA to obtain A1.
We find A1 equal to 83.7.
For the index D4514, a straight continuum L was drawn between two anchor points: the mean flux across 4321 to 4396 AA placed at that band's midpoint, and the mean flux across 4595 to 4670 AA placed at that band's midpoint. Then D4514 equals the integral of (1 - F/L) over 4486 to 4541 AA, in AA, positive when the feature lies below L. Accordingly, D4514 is 5.1 AA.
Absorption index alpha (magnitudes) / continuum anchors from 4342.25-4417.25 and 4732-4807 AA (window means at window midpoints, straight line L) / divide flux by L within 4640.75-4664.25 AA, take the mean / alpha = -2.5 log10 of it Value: 0.05 mag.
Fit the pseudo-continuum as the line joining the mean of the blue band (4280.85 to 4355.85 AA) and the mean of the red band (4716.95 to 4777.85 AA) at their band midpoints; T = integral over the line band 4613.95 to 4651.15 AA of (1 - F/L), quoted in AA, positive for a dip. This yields 5.2 AA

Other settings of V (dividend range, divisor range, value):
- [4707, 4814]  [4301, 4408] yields 1.33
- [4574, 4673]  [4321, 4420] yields 1.15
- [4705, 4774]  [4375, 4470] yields 1.52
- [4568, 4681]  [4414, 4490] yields 1.17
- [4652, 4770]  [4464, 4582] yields 1.42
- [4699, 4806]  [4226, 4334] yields 1.37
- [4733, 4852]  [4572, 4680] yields 1.05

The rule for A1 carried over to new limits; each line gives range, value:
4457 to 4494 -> 75.3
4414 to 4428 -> 76.4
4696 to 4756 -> 107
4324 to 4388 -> 81.3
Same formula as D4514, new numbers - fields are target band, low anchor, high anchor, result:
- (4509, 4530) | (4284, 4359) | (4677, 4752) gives 4.6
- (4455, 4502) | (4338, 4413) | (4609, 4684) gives 3.8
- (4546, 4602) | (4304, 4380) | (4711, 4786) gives 7.4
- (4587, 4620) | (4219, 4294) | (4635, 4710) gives 3.4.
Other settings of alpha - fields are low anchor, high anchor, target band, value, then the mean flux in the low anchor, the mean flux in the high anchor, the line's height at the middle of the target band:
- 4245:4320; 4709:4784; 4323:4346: 0.098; 86.3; 99.3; 87.8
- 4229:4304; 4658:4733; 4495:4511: 0.252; 84.5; 100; 93.3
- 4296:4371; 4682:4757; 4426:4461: 0.182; 85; 106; 90.9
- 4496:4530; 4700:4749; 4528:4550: 0.043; 74.2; 109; 78.4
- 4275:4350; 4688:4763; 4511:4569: 0.257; 85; 105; 96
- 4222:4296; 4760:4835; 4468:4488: 0.087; 84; 76.3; 80.9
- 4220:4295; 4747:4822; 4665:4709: -0.190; 84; 81.4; 81.9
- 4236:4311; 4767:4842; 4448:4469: 0.076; 85.3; 74.4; 81.5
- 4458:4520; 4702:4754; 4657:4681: 0.136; 74.9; 108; 99.7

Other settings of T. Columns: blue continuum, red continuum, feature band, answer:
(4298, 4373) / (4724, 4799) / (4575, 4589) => 1.5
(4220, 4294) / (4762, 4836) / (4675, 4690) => -3.5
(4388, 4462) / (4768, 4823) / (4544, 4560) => -0.1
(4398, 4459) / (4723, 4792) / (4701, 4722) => -3.8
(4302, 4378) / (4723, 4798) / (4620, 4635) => 1.1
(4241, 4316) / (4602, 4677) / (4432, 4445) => 0.9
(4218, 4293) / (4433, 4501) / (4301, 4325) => -2.4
